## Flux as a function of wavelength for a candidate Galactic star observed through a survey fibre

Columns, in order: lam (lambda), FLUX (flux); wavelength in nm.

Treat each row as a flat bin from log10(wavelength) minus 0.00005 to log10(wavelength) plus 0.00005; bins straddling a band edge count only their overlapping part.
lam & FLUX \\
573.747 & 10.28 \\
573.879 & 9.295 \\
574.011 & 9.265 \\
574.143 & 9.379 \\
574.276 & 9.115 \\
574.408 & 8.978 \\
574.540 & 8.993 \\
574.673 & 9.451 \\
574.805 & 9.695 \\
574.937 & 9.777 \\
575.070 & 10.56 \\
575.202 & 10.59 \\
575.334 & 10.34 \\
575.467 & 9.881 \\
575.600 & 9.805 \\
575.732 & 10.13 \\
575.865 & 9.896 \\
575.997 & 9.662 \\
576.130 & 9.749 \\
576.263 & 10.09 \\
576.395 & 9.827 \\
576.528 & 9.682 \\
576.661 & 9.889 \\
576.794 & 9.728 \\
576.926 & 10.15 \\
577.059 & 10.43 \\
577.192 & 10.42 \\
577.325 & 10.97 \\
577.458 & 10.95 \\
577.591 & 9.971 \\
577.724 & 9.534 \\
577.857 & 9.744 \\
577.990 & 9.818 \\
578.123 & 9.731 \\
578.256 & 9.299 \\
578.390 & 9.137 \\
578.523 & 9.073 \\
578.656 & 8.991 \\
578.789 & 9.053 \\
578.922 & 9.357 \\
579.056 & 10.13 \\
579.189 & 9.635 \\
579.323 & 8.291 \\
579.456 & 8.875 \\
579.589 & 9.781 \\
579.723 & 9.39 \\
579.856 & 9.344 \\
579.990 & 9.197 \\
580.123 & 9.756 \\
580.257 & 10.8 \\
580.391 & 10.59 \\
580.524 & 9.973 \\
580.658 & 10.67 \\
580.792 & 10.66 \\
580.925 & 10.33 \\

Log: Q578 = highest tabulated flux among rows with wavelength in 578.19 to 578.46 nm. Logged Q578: 9.299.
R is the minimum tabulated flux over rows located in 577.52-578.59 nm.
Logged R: 9.073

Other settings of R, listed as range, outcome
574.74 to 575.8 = 9.695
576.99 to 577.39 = 10.42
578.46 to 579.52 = 8.291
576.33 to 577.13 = 9.682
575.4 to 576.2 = 9.662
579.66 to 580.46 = 9.197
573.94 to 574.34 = 9.115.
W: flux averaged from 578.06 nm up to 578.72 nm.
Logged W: 9.24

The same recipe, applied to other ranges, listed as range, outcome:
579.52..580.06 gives 9.44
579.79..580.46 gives 9.94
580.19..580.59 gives 10.5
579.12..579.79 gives 9.21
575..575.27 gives 10.6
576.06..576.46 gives 9.89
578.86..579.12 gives 9.72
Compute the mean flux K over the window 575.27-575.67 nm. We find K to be 10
